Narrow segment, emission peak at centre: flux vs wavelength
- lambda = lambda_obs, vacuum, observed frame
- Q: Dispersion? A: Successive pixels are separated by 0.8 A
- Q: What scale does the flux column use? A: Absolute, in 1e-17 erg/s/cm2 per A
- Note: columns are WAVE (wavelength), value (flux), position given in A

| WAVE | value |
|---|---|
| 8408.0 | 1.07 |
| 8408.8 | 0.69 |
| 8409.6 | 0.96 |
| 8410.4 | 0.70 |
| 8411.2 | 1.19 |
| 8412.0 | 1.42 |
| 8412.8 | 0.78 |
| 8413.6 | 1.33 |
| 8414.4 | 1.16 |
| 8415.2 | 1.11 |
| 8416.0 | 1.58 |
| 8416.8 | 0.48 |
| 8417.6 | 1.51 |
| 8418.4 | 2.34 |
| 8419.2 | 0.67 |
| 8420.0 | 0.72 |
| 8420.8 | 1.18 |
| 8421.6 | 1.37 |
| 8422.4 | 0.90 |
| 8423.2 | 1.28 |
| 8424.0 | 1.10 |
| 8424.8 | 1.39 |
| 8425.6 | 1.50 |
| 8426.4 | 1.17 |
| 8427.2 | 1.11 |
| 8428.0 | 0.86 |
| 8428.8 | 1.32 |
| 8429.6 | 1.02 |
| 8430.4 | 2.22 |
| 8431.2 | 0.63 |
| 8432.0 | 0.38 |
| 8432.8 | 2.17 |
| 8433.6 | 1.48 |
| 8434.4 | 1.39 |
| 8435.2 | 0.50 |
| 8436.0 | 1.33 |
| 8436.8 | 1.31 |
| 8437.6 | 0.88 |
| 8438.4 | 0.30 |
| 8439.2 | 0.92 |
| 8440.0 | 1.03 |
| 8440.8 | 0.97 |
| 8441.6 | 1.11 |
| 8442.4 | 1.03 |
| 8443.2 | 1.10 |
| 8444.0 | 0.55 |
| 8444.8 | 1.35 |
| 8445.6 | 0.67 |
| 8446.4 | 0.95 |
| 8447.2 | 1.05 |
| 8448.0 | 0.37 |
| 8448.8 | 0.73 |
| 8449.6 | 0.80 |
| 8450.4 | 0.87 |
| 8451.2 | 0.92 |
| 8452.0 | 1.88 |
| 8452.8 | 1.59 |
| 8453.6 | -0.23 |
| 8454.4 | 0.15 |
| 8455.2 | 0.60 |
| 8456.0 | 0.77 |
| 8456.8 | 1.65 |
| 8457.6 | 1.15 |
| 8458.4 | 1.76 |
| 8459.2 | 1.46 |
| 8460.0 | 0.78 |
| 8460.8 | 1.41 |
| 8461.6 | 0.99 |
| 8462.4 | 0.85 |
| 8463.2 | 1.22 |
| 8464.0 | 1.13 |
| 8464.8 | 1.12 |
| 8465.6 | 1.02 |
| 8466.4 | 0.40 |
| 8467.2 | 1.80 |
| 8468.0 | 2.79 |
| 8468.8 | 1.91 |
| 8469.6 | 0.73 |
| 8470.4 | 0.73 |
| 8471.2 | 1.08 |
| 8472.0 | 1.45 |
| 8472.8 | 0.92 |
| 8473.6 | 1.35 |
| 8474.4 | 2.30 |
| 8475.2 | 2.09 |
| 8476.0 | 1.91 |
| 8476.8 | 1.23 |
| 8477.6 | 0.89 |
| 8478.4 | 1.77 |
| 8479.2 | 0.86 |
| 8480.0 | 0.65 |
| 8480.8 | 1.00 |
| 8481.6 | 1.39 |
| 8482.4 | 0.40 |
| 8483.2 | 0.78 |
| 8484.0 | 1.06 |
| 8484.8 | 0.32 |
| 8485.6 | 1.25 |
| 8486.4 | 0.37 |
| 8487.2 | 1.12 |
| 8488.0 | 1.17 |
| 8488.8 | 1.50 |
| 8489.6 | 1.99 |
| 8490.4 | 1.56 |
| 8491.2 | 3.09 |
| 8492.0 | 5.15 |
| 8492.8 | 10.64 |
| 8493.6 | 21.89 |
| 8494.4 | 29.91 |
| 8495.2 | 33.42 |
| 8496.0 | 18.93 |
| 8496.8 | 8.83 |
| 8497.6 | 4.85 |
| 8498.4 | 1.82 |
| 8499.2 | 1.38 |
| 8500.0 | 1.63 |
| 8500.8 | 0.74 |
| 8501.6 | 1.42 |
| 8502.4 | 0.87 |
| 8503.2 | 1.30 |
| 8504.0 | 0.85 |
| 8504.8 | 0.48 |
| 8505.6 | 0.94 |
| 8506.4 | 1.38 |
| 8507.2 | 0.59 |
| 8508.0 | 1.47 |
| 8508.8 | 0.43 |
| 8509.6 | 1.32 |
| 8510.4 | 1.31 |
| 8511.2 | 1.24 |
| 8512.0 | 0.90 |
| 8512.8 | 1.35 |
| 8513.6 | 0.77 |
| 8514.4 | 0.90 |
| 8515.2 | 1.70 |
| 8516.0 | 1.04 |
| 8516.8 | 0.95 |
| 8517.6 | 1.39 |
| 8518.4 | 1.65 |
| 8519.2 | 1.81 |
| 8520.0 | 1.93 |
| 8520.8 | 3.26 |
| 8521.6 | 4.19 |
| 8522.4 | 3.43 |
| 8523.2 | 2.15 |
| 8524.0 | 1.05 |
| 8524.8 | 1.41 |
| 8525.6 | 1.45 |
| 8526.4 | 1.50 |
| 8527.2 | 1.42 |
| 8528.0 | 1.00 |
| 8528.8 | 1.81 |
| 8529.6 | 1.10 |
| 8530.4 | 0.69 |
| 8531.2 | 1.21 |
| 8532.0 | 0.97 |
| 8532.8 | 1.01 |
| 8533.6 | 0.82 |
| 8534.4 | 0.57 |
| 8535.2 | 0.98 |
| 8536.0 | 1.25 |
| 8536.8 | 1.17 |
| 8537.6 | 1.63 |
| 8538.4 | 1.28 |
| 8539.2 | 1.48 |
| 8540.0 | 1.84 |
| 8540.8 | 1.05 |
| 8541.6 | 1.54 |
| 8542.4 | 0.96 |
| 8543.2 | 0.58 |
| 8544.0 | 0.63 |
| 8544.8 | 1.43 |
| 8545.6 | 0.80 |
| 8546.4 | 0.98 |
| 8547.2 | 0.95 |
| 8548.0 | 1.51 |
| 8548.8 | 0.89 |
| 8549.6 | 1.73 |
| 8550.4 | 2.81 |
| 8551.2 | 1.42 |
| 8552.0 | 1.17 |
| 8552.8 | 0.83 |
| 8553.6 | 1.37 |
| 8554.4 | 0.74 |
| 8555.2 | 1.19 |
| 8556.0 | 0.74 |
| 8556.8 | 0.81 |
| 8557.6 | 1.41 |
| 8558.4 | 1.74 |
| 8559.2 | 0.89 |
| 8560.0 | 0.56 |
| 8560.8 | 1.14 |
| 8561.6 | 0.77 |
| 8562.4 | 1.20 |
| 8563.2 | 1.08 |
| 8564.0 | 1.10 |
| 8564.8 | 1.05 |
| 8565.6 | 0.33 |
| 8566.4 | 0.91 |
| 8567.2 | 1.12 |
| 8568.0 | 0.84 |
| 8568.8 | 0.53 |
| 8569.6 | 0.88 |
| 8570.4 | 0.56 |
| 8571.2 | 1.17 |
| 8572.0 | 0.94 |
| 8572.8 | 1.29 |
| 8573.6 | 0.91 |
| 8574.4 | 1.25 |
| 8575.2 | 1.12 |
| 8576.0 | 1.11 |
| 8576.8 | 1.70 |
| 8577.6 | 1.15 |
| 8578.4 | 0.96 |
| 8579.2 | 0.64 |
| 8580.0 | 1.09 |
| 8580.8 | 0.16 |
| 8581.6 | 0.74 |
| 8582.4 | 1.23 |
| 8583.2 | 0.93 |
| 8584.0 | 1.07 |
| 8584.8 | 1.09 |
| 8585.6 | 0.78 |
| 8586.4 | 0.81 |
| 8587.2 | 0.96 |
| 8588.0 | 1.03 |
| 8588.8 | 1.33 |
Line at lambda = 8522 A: [N II]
